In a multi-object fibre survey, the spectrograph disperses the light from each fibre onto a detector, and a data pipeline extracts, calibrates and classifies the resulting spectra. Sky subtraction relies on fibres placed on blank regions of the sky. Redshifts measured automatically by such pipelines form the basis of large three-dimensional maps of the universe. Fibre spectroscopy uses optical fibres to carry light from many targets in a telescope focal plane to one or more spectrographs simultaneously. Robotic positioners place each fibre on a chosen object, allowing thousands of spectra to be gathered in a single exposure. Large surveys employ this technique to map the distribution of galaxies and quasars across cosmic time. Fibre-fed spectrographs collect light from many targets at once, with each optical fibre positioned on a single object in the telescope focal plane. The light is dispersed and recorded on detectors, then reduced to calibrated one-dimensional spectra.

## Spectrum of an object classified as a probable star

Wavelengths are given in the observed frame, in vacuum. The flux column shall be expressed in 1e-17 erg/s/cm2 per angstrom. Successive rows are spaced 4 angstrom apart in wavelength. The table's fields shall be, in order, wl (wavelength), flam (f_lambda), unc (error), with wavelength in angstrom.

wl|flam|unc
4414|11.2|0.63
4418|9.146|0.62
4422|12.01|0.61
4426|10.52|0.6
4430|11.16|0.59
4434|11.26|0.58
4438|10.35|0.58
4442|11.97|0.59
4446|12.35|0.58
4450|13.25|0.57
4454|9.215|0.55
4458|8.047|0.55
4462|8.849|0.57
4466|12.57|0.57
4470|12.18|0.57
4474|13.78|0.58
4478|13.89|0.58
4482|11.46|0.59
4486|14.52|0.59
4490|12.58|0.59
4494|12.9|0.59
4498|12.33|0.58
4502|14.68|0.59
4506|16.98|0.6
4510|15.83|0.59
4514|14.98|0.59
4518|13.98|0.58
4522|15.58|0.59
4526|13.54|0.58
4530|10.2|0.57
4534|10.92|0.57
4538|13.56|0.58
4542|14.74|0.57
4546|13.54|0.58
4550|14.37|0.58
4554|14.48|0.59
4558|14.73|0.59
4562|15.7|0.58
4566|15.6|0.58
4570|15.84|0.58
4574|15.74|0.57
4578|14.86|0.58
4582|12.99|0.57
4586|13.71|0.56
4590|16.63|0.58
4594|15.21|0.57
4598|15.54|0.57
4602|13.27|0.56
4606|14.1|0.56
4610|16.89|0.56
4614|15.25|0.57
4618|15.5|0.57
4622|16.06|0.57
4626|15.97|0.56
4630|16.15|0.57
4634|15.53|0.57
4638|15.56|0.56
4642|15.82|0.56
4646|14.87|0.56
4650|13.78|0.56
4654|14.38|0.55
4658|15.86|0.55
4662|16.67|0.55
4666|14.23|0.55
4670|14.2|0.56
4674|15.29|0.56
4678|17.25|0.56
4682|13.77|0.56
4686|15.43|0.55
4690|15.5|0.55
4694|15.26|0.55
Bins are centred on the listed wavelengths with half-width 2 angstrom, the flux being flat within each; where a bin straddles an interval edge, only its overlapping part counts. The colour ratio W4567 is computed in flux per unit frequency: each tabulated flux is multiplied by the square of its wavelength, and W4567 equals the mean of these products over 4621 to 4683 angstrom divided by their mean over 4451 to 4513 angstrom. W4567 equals 1.30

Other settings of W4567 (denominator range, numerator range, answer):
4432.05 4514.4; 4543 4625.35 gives 1.26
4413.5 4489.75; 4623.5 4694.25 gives 1.46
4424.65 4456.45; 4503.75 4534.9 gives 1.30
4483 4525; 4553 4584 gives 1.08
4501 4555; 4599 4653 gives 1.13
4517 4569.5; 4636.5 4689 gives 1.14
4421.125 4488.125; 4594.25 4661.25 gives 1.42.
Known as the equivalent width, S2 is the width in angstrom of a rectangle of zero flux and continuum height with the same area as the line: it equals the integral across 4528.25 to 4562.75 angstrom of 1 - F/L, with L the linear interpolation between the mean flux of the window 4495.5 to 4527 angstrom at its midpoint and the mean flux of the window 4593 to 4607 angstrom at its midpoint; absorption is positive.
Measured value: 2.6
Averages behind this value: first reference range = 14.7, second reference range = 14.5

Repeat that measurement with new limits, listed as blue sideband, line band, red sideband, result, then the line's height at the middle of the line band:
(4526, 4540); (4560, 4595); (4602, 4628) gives -3.5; 13.8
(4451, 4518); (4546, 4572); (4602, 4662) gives -1.6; 14.1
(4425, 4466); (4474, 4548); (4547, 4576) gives -2.7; 13.3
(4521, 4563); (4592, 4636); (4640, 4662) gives -2.4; 14.6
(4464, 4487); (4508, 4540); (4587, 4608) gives 0.4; 13.8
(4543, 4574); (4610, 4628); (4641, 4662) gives -1.0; 15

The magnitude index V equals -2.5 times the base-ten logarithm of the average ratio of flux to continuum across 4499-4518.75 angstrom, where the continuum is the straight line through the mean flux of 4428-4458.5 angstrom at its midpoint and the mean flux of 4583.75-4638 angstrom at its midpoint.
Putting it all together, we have -0.19 mag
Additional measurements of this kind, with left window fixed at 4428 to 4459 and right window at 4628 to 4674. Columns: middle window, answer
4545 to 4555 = -0.08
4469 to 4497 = -0.11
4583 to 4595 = -0.08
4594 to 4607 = -0.02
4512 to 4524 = -0.18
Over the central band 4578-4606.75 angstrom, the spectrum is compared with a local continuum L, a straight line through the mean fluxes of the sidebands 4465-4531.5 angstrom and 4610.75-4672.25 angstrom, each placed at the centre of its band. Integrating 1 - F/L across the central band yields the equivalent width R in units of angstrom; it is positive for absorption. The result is 0.5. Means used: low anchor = 13.7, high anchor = 15.4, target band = 14.5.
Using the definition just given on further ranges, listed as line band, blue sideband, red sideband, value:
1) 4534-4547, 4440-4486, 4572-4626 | 0.1 angstrom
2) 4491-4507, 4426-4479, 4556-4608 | -1.6 angstrom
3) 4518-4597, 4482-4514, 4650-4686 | 0.9 angstrom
